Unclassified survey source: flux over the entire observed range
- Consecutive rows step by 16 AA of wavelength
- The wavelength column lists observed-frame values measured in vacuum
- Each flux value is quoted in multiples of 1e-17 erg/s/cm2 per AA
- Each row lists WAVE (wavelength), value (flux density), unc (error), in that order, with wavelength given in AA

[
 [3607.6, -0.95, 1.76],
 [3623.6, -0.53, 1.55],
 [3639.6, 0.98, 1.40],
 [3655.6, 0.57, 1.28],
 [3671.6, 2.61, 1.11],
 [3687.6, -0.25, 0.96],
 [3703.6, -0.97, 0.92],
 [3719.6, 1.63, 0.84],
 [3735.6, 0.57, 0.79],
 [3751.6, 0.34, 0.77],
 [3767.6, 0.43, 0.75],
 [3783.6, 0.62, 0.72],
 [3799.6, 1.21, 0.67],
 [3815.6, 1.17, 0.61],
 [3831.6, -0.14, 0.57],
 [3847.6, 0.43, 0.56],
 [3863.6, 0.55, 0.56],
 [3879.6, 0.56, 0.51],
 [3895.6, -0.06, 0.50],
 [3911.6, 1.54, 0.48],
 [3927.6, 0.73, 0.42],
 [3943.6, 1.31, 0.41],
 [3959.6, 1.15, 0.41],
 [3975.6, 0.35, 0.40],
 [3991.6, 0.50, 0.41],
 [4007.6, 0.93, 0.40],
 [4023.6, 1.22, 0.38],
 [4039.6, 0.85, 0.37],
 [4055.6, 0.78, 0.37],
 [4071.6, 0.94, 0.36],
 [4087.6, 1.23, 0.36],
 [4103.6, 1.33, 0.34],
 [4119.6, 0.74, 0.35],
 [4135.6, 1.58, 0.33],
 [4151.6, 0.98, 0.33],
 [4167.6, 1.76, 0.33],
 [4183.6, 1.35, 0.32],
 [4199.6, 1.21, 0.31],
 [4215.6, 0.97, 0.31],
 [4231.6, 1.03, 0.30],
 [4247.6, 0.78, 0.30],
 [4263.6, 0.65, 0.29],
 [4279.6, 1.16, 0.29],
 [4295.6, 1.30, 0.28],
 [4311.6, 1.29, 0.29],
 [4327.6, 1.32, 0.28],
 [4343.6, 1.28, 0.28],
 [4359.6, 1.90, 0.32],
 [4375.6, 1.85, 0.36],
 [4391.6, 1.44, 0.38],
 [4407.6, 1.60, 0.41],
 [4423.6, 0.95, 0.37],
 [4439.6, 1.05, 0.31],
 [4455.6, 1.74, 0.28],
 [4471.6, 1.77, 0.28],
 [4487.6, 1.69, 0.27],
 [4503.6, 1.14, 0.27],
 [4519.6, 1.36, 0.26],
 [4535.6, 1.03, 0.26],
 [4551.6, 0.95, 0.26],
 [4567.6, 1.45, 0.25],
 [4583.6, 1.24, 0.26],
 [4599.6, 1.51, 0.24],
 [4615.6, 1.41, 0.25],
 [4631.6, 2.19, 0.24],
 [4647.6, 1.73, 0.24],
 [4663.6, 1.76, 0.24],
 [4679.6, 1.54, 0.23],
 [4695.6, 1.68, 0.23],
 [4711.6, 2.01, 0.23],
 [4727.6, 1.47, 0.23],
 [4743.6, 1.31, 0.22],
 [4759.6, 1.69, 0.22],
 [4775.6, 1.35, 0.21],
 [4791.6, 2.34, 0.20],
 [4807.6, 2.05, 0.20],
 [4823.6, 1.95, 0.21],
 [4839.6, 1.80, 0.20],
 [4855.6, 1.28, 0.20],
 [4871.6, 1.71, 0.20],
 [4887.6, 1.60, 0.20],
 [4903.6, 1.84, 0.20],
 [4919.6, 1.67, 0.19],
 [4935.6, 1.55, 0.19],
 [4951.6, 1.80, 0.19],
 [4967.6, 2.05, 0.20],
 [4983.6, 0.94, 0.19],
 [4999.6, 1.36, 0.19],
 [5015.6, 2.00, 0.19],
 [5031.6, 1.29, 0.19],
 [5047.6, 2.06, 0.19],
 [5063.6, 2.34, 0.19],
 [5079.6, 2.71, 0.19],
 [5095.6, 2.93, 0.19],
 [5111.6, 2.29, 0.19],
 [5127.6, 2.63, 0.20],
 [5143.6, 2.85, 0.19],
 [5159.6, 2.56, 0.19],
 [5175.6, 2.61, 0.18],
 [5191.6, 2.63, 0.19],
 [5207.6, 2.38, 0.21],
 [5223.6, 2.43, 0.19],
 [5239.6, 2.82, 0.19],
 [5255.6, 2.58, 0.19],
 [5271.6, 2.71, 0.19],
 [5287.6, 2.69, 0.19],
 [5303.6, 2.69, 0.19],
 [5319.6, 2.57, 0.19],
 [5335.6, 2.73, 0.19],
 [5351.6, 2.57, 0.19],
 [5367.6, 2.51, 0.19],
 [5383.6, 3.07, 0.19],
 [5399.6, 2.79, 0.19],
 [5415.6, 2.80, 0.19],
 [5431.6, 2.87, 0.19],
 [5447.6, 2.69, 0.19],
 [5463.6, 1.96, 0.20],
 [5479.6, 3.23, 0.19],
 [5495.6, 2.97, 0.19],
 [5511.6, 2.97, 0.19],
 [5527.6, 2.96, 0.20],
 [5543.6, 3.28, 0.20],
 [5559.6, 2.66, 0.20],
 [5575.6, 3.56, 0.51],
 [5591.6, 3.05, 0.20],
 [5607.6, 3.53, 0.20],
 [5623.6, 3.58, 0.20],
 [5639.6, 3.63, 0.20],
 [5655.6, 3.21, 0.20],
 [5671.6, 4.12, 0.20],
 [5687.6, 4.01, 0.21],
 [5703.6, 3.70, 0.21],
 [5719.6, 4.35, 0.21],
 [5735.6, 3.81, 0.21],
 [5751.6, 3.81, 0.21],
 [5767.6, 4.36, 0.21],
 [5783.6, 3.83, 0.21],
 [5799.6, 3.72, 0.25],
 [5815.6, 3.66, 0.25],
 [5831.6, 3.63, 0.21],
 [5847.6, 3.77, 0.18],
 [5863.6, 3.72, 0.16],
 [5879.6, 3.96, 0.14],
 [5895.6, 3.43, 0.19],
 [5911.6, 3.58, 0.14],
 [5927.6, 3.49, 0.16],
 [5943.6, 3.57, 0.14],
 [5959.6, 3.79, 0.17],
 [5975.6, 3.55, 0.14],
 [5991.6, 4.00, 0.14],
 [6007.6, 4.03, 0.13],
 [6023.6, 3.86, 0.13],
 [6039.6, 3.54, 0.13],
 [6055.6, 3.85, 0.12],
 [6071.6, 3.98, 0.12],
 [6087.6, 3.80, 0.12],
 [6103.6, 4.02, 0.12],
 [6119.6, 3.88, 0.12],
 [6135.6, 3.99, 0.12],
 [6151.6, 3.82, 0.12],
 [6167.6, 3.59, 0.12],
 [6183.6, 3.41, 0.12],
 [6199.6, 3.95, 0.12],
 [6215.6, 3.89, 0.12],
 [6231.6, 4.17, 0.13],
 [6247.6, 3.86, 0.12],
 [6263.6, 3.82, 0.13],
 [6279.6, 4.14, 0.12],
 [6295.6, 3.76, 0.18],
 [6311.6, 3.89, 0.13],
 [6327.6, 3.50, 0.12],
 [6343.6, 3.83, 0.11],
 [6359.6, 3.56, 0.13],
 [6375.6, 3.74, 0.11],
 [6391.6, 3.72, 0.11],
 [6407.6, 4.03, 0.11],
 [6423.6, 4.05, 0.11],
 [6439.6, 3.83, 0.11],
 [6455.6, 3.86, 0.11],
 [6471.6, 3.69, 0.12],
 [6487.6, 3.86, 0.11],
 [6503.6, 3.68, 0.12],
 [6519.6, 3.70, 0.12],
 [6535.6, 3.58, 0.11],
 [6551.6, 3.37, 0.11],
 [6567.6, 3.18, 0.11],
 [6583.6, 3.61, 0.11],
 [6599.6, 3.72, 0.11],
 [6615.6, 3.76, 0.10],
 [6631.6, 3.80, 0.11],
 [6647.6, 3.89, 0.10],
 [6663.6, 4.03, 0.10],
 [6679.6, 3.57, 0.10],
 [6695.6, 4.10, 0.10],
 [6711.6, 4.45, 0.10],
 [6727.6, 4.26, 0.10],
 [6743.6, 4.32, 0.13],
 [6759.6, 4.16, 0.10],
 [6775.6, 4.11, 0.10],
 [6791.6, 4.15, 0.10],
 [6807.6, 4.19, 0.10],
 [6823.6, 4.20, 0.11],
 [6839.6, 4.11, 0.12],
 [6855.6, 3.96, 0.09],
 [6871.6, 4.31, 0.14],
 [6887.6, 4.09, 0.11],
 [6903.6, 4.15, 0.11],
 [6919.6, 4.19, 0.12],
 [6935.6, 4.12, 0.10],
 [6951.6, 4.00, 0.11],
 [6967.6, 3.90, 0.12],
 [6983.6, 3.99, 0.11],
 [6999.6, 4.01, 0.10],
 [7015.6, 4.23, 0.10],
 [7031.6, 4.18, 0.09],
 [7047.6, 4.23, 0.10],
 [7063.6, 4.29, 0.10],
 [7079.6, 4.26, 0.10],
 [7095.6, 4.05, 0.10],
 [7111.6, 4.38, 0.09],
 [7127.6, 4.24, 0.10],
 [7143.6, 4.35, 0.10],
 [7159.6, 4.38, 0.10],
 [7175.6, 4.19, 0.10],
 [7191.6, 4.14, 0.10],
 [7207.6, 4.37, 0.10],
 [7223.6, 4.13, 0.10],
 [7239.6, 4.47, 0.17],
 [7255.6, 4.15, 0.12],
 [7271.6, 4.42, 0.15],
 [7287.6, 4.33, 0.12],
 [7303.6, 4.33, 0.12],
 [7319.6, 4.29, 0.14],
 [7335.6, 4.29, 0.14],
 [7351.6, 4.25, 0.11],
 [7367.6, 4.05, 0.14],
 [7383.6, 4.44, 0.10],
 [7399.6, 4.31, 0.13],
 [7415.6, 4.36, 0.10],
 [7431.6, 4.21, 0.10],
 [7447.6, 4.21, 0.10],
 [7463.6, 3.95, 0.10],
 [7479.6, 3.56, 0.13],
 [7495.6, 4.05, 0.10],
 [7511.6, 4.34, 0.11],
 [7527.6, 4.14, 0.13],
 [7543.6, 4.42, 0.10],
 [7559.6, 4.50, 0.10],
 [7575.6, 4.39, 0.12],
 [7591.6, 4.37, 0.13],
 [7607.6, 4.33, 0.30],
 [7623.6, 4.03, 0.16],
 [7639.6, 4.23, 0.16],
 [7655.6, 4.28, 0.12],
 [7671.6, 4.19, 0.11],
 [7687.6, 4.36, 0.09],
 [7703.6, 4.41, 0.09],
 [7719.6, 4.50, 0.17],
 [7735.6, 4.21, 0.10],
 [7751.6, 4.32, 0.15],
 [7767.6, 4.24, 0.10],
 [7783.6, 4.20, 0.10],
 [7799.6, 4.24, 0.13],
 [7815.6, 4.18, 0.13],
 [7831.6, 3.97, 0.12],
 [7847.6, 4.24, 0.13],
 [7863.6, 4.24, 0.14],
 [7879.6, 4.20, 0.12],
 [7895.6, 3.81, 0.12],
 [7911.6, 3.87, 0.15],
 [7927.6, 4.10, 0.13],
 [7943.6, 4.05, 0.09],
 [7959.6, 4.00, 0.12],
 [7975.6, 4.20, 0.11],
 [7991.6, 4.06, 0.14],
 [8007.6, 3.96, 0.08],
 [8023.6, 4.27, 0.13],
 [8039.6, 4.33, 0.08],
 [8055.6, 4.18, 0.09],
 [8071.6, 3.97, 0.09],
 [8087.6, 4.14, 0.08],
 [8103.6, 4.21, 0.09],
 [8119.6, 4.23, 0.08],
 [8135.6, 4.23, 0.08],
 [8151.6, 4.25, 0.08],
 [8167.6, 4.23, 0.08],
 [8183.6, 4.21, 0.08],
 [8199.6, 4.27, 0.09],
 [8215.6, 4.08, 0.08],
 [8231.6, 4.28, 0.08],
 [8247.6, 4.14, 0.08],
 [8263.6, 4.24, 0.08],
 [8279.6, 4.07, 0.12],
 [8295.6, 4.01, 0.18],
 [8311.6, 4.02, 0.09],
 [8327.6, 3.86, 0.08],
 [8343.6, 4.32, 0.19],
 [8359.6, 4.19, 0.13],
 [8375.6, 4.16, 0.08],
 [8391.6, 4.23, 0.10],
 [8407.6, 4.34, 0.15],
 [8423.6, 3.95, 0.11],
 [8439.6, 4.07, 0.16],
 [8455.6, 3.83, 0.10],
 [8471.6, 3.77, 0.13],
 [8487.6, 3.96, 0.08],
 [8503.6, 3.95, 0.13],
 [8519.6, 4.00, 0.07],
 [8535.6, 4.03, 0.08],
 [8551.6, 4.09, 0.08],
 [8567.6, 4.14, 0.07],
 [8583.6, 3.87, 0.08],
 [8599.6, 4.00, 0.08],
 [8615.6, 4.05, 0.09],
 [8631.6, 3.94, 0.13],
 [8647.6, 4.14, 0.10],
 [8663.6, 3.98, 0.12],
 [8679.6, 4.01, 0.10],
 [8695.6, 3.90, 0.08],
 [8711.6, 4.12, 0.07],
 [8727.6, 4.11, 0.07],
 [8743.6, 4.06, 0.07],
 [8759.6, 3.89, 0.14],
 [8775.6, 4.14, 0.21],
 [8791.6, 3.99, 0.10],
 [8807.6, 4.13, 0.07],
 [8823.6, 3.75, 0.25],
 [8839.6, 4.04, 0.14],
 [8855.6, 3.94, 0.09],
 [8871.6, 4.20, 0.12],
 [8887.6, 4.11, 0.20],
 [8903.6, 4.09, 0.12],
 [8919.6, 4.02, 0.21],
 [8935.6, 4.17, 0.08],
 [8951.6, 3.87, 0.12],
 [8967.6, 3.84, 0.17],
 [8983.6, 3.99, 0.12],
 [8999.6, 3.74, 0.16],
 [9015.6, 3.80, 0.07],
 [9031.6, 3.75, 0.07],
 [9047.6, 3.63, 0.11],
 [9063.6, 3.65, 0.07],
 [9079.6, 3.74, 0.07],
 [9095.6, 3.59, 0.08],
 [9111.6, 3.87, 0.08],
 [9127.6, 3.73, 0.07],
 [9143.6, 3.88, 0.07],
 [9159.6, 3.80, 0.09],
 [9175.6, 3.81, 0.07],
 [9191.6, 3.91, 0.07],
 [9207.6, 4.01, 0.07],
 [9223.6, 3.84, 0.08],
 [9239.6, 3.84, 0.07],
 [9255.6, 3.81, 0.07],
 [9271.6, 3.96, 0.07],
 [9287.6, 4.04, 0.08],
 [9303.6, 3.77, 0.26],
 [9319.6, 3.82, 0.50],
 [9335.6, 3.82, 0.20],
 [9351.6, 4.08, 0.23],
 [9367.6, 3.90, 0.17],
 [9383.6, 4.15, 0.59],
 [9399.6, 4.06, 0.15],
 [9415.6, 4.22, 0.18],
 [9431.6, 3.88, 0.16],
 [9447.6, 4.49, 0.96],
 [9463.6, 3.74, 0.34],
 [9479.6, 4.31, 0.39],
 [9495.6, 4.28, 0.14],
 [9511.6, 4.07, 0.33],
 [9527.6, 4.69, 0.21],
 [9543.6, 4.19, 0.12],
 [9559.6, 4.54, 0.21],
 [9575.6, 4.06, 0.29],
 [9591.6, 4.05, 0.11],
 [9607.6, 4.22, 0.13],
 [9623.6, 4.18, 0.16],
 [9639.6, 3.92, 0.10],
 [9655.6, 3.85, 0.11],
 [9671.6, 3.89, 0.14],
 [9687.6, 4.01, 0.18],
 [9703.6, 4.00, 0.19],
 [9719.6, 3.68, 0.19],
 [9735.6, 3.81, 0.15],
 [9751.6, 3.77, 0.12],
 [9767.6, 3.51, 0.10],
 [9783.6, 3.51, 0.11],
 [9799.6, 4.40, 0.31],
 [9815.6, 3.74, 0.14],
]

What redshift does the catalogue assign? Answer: 0.27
